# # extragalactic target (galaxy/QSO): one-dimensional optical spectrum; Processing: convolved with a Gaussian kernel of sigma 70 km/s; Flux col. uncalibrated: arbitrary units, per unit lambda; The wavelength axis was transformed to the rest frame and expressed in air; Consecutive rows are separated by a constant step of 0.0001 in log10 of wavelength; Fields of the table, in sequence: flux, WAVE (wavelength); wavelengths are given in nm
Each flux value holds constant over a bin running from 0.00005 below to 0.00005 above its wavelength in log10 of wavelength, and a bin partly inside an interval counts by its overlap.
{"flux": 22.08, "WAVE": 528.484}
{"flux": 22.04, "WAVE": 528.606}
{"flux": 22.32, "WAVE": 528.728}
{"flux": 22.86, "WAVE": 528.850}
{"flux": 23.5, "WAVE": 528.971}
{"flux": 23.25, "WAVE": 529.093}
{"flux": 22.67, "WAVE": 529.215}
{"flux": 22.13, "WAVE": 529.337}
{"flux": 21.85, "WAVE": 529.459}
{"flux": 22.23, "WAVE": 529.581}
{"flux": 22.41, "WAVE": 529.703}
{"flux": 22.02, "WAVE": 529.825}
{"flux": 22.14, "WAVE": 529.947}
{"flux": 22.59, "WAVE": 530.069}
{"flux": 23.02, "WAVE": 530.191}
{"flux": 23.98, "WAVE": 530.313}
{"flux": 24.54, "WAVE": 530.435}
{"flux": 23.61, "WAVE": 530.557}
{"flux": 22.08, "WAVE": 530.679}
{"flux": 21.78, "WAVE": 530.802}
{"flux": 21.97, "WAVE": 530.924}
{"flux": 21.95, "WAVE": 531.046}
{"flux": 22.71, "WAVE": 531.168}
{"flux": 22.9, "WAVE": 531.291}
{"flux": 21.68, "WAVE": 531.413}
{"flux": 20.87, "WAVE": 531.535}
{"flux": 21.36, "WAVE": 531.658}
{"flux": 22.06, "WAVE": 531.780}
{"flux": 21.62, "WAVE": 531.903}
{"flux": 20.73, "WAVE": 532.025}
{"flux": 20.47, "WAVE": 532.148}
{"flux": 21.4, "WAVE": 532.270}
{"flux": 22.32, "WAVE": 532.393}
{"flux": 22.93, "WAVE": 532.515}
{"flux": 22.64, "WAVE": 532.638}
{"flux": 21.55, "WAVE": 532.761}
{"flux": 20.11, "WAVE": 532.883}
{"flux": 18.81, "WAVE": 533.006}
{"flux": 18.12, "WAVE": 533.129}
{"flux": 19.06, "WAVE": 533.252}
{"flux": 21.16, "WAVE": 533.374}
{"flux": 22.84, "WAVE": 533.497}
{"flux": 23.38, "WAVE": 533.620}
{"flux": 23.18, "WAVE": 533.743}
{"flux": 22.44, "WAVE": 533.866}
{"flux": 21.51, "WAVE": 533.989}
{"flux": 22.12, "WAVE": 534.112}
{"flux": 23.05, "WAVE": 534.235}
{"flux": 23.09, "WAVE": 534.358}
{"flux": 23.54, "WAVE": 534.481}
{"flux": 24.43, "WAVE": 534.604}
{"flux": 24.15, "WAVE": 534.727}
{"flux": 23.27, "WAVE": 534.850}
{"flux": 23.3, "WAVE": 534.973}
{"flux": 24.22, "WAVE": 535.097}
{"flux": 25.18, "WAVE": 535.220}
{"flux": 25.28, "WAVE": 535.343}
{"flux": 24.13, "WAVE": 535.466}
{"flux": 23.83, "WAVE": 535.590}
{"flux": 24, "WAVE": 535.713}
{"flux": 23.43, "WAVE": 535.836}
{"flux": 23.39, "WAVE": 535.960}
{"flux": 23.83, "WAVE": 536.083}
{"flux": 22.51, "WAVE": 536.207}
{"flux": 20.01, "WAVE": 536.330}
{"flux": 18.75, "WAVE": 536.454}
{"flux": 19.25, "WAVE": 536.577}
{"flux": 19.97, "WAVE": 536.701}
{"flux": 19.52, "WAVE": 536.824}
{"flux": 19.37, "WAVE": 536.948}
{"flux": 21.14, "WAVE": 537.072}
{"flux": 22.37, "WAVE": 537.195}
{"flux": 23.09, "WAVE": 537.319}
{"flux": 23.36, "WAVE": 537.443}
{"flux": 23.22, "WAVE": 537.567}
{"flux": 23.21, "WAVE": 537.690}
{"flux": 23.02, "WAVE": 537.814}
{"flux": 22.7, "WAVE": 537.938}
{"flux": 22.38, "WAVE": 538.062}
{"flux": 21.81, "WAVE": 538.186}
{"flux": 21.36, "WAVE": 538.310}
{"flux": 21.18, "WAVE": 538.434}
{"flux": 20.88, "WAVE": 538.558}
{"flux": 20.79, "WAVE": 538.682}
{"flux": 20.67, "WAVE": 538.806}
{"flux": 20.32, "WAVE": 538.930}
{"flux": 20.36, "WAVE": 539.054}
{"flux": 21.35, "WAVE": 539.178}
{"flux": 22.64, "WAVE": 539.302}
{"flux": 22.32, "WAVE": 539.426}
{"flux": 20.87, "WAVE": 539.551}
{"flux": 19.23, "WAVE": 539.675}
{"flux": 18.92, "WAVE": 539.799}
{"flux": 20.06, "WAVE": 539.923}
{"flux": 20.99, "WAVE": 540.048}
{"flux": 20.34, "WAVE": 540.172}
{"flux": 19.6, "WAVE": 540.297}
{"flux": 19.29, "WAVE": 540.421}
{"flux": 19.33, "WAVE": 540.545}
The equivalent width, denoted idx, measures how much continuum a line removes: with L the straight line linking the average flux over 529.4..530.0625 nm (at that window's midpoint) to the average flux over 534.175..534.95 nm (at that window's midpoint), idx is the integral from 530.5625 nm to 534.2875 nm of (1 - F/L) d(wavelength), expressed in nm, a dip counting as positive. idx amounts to 0.21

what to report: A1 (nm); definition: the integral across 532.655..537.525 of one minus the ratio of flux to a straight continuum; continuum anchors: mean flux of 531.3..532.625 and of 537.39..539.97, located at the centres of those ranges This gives -0.15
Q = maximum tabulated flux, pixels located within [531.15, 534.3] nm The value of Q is 23.38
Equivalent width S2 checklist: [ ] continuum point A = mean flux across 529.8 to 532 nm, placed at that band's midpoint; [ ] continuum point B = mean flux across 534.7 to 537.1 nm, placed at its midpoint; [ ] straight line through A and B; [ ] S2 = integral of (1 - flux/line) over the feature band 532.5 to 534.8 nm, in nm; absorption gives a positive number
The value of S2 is 0.04 nm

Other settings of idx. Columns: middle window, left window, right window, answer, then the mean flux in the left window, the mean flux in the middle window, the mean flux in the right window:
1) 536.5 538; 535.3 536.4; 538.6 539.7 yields 0.04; 23.3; 21.7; 21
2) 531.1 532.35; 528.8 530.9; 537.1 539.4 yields 0.05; 22.7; 21.6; 21.9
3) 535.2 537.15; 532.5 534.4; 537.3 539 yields -0.02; 21.6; 22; 22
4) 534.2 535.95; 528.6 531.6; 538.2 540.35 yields -0.19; 22.5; 23.9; 20.7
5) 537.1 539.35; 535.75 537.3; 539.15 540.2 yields -0.10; 21.2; 21.9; 20.7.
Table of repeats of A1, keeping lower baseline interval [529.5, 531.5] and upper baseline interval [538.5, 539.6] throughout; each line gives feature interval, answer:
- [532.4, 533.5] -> 0.069 nm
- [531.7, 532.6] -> 0.025 nm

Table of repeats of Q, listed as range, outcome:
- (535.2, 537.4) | 25.28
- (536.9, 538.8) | 23.36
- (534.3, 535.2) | 24.43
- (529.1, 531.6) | 24.54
